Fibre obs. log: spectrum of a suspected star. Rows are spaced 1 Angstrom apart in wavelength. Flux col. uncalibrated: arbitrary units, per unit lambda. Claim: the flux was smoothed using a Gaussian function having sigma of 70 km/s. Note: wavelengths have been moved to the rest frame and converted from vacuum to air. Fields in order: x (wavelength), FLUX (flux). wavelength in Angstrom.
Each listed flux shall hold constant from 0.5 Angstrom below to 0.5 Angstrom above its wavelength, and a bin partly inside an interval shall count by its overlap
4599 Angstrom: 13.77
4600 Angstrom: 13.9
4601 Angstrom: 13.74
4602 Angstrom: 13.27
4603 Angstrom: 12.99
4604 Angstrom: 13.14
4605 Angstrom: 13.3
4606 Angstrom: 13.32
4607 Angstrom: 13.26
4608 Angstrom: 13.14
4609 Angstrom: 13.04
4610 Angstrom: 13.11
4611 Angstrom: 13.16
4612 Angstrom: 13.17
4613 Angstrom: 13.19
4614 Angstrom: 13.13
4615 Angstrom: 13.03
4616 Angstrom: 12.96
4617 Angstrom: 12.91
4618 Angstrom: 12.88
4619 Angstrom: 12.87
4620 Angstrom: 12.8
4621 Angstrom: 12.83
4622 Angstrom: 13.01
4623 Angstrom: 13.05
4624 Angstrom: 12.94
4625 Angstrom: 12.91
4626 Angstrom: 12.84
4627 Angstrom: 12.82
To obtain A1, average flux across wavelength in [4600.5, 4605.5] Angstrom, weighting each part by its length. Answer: 13.3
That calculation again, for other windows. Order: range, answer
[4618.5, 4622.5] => 12.9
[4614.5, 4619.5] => 12.9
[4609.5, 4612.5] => 13.1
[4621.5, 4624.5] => 13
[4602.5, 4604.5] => 13.1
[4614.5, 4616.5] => 13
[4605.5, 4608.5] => 13.2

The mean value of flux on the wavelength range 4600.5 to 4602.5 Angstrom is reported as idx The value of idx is 13.5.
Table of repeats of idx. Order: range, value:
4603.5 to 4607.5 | 13.3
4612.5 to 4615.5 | 13.1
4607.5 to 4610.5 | 13.1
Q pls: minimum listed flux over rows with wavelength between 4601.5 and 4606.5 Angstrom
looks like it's 12.99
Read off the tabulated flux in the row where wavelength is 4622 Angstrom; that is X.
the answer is 13.01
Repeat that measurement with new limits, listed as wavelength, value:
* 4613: 13.19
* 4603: 12.99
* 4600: 13.9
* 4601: 13.74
